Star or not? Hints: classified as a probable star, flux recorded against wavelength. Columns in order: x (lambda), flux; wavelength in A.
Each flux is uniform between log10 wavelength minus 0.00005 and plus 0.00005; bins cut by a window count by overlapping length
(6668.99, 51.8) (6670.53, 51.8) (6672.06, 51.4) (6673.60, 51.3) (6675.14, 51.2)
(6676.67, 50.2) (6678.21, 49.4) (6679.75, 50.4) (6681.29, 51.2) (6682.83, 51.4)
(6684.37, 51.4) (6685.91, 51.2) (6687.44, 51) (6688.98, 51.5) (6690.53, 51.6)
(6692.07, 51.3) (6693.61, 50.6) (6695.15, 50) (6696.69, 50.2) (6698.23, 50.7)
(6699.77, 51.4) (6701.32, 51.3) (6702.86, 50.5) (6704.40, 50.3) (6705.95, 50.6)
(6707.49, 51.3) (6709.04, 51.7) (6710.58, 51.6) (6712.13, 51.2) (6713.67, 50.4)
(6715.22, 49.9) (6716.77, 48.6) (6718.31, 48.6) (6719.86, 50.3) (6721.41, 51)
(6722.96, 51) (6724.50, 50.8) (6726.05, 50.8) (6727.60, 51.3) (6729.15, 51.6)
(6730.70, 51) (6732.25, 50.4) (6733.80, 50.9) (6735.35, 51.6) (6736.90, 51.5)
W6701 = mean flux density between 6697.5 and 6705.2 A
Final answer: 50.8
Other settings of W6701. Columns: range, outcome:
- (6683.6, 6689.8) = 51.3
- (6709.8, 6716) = 50.8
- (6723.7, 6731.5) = 51.1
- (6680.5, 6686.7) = 51.3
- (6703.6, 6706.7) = 50.4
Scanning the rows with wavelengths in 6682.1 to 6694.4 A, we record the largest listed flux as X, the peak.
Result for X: 51.6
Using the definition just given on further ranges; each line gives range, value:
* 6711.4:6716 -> 51.2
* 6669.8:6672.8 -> 51.8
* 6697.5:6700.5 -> 51.4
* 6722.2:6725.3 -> 51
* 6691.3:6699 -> 51.3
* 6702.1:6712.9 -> 51.7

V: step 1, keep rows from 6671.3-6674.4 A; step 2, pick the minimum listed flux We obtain 51.3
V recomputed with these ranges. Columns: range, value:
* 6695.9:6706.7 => 50.2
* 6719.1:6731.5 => 50.3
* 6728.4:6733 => 50.4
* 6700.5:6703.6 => 50.5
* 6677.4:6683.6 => 49.4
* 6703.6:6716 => 49.9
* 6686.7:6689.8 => 51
